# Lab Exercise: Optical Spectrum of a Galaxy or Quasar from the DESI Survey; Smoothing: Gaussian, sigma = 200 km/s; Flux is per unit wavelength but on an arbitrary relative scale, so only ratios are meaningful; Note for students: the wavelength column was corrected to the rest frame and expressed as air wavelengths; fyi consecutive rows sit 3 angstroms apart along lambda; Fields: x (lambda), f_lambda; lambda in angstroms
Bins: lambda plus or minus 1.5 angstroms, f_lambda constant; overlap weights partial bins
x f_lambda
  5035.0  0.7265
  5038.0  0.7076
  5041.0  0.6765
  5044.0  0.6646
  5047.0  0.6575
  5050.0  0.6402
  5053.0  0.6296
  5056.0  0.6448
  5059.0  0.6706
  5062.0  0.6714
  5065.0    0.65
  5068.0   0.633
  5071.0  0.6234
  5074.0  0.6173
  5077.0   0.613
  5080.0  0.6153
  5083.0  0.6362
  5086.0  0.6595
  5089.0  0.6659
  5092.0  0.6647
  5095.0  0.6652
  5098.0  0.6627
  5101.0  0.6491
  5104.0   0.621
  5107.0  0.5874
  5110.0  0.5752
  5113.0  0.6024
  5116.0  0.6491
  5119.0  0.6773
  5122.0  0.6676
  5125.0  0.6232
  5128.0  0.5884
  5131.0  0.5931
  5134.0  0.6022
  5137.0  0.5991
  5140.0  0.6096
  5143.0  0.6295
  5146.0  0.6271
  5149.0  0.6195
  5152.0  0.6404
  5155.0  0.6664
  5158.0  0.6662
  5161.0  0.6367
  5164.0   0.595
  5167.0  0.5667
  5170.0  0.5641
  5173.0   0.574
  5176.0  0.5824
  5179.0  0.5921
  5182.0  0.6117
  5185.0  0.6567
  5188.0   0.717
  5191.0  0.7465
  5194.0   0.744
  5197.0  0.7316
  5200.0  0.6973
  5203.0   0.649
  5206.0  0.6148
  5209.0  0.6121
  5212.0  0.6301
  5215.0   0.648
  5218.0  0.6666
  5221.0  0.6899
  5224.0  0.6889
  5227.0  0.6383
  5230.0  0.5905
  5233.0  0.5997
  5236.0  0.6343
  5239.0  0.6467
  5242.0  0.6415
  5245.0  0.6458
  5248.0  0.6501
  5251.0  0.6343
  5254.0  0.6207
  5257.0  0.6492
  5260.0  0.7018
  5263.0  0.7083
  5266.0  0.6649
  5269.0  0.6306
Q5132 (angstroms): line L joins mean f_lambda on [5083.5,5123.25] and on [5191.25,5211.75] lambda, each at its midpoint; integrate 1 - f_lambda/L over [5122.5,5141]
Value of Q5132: 1.3 angstroms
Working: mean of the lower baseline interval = 0.642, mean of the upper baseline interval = 0.676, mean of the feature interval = 0.606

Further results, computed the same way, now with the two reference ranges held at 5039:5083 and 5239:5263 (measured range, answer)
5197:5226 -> -0.36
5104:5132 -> 1.20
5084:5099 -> -0.41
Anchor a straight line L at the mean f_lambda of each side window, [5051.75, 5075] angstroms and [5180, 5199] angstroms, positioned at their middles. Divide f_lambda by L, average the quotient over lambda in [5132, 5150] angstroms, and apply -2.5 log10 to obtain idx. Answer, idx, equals 0.107 mag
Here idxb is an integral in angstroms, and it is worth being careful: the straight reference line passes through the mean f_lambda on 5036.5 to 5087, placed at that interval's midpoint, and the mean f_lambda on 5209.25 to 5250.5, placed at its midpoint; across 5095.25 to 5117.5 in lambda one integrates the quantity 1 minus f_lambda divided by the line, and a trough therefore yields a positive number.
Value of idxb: 0.8 angstroms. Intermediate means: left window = 0.648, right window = 0.643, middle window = 0.623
